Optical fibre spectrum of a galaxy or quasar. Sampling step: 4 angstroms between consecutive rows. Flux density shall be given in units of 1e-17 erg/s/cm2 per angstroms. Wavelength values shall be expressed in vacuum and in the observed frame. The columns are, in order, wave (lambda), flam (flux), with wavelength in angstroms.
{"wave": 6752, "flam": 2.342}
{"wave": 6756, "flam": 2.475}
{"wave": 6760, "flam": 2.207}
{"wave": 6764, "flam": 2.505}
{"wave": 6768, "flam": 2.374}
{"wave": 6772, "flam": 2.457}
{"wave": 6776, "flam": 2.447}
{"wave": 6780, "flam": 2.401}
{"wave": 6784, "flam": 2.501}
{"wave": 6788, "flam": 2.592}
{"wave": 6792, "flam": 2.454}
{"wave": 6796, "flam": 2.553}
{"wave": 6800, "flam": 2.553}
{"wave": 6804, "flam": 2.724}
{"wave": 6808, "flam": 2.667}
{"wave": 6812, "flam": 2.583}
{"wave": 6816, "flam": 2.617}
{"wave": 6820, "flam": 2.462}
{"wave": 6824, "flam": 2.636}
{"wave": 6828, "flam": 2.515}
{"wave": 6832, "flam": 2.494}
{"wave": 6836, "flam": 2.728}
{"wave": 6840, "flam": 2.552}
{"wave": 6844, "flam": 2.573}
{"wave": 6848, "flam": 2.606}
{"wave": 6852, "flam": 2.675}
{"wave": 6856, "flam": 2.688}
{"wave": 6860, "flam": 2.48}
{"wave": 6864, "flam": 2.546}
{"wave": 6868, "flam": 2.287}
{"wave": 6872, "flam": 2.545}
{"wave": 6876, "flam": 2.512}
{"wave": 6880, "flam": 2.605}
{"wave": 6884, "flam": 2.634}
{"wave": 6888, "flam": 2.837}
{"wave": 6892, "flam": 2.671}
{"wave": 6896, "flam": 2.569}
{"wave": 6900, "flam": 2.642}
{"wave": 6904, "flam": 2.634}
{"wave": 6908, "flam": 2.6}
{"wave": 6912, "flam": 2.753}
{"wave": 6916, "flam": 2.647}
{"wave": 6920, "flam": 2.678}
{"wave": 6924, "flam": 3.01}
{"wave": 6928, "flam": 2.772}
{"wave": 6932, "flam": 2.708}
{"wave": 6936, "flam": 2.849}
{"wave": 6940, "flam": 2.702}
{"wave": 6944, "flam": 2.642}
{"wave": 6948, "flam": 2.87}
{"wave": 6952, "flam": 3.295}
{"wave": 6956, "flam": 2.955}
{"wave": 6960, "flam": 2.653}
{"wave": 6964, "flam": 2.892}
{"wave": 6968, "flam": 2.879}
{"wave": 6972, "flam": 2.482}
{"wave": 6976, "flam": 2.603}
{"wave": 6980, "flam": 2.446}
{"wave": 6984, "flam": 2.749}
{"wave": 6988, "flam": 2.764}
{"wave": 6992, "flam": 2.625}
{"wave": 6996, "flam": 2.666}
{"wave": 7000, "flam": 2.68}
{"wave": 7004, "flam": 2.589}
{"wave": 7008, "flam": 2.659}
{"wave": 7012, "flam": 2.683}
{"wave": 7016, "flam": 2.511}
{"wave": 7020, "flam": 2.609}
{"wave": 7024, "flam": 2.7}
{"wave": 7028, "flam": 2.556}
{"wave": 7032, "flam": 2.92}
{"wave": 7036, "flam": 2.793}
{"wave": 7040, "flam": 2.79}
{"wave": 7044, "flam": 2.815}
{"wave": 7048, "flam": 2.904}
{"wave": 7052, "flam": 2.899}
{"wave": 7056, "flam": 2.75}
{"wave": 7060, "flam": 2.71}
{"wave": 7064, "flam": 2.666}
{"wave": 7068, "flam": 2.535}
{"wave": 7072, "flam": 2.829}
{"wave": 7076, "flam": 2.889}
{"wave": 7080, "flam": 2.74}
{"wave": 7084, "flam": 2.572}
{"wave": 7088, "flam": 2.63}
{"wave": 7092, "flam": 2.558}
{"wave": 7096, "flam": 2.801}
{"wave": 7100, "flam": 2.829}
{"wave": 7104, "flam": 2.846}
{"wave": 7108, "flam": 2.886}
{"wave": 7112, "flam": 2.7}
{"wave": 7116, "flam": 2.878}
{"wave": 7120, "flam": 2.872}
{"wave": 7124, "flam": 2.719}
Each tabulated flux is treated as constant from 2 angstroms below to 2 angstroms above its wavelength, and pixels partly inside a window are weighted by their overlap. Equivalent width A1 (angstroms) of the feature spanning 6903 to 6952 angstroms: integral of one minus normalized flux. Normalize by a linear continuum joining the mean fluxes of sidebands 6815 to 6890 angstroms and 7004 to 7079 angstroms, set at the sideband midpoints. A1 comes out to -2.3 angstroms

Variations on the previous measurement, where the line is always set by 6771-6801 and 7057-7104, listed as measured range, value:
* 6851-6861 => -0.3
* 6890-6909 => -0.3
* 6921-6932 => -1.0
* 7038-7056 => -1.0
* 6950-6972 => -2.3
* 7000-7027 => 0.4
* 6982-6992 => -0.3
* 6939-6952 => -1.1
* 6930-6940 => -0.6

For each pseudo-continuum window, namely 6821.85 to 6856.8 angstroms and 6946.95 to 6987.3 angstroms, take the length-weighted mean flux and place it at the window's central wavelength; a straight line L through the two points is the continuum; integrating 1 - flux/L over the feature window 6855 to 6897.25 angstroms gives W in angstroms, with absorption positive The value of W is 1.2 angstroms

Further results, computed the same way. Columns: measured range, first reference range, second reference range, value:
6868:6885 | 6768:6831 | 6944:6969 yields 1.1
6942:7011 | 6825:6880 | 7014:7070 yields -1.7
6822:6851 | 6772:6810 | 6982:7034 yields -0.3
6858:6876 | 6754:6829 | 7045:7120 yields 0.7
